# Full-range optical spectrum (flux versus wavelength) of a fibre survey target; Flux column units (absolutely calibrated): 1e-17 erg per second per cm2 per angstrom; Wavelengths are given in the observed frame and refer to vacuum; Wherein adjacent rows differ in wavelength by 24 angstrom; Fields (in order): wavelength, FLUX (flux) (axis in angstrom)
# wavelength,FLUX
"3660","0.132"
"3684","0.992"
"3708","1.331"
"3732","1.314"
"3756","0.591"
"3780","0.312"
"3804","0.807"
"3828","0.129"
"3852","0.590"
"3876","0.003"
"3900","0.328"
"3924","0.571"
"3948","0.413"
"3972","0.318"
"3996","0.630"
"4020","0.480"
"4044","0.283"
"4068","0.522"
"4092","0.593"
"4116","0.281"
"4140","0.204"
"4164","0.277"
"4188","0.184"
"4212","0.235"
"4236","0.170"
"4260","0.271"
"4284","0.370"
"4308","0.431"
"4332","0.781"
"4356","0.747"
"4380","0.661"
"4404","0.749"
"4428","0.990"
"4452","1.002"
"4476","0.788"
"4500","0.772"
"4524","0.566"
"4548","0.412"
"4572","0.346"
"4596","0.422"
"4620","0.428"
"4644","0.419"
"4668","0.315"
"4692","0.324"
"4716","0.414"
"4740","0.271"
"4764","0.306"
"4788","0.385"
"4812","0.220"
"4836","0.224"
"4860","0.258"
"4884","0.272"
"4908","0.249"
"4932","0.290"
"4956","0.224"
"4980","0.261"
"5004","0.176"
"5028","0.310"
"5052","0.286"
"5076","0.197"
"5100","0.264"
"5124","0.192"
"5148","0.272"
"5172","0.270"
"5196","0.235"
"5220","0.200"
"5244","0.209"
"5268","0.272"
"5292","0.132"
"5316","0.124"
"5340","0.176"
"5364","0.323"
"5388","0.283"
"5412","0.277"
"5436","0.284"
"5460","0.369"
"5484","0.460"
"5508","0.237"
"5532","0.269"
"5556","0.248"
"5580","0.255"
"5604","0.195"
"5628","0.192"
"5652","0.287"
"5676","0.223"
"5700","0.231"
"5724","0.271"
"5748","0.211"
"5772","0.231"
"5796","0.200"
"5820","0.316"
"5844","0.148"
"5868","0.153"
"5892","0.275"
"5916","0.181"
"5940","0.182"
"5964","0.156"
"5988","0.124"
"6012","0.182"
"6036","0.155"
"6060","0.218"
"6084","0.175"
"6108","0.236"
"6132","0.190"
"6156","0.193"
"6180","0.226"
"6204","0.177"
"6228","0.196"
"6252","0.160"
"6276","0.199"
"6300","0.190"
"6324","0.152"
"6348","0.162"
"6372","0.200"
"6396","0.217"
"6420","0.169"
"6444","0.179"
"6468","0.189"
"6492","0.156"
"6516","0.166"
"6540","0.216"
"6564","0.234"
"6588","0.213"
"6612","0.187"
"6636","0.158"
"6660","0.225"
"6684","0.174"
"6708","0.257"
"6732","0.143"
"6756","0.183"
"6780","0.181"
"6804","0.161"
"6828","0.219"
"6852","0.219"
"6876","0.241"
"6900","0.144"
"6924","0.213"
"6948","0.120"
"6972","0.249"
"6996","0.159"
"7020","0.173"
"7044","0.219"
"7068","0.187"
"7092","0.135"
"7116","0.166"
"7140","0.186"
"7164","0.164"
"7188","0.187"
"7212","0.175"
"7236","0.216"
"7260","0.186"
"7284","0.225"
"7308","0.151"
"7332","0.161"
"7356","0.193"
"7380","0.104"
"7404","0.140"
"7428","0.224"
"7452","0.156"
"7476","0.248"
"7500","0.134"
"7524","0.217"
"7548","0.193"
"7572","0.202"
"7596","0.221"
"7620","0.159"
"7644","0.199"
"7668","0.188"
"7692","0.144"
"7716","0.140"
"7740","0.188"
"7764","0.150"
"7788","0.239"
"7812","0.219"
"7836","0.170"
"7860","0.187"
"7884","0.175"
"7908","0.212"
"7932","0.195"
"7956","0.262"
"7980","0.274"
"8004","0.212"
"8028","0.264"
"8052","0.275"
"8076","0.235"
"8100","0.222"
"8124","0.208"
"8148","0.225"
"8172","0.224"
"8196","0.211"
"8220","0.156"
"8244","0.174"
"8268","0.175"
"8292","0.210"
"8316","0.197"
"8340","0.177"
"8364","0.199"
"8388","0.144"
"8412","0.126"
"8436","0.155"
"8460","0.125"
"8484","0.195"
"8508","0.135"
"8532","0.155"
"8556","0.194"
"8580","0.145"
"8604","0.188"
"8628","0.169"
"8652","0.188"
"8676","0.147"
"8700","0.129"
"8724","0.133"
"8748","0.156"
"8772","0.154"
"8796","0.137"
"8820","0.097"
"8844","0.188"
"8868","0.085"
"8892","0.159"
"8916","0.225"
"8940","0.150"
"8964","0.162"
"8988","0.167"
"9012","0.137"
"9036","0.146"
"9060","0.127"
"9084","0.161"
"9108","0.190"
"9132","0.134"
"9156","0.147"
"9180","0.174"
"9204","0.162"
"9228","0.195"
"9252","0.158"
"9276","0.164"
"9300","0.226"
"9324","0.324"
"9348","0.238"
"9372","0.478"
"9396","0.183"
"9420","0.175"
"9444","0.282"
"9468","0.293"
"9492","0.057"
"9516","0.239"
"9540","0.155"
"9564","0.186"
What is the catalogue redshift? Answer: 1.877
